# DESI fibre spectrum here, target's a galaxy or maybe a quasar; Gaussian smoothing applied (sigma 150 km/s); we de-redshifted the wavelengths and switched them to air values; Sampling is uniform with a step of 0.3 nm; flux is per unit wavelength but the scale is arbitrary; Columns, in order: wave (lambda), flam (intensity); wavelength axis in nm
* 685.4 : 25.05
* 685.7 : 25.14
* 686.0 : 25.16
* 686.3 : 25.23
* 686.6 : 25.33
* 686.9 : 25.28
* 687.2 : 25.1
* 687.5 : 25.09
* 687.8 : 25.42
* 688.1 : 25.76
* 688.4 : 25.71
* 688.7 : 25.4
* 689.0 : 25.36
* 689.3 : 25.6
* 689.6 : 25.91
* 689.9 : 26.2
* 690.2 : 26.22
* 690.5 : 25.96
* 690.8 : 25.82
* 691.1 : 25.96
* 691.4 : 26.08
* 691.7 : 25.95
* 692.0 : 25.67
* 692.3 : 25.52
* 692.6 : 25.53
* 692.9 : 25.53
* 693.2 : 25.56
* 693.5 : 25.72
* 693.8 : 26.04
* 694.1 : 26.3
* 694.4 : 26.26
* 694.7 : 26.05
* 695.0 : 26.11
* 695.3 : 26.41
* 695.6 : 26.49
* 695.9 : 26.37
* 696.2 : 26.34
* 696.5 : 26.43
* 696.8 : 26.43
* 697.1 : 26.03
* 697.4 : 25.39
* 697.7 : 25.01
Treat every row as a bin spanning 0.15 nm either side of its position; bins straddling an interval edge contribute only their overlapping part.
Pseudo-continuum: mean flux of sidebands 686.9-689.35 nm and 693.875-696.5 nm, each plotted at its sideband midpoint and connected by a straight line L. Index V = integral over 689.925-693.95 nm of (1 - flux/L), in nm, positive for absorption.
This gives 0.01 nm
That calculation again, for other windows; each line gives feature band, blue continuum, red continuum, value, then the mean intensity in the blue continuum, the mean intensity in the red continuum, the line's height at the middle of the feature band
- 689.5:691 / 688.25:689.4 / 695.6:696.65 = -0.02 nm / 25.5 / 26.4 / 25.7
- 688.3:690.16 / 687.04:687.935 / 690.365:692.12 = -0.01 nm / 25.2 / 25.9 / 25.5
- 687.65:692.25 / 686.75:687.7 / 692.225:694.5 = -0.06 nm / 25.2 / 25.8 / 25.5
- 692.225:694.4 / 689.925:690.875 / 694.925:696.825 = 0.04 nm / 26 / 26.4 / 26.2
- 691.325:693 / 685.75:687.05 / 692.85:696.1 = 0.01 nm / 25.2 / 26.1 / 25.9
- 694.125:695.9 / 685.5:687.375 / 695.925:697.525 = -0.02 nm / 25.2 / 26.2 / 26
